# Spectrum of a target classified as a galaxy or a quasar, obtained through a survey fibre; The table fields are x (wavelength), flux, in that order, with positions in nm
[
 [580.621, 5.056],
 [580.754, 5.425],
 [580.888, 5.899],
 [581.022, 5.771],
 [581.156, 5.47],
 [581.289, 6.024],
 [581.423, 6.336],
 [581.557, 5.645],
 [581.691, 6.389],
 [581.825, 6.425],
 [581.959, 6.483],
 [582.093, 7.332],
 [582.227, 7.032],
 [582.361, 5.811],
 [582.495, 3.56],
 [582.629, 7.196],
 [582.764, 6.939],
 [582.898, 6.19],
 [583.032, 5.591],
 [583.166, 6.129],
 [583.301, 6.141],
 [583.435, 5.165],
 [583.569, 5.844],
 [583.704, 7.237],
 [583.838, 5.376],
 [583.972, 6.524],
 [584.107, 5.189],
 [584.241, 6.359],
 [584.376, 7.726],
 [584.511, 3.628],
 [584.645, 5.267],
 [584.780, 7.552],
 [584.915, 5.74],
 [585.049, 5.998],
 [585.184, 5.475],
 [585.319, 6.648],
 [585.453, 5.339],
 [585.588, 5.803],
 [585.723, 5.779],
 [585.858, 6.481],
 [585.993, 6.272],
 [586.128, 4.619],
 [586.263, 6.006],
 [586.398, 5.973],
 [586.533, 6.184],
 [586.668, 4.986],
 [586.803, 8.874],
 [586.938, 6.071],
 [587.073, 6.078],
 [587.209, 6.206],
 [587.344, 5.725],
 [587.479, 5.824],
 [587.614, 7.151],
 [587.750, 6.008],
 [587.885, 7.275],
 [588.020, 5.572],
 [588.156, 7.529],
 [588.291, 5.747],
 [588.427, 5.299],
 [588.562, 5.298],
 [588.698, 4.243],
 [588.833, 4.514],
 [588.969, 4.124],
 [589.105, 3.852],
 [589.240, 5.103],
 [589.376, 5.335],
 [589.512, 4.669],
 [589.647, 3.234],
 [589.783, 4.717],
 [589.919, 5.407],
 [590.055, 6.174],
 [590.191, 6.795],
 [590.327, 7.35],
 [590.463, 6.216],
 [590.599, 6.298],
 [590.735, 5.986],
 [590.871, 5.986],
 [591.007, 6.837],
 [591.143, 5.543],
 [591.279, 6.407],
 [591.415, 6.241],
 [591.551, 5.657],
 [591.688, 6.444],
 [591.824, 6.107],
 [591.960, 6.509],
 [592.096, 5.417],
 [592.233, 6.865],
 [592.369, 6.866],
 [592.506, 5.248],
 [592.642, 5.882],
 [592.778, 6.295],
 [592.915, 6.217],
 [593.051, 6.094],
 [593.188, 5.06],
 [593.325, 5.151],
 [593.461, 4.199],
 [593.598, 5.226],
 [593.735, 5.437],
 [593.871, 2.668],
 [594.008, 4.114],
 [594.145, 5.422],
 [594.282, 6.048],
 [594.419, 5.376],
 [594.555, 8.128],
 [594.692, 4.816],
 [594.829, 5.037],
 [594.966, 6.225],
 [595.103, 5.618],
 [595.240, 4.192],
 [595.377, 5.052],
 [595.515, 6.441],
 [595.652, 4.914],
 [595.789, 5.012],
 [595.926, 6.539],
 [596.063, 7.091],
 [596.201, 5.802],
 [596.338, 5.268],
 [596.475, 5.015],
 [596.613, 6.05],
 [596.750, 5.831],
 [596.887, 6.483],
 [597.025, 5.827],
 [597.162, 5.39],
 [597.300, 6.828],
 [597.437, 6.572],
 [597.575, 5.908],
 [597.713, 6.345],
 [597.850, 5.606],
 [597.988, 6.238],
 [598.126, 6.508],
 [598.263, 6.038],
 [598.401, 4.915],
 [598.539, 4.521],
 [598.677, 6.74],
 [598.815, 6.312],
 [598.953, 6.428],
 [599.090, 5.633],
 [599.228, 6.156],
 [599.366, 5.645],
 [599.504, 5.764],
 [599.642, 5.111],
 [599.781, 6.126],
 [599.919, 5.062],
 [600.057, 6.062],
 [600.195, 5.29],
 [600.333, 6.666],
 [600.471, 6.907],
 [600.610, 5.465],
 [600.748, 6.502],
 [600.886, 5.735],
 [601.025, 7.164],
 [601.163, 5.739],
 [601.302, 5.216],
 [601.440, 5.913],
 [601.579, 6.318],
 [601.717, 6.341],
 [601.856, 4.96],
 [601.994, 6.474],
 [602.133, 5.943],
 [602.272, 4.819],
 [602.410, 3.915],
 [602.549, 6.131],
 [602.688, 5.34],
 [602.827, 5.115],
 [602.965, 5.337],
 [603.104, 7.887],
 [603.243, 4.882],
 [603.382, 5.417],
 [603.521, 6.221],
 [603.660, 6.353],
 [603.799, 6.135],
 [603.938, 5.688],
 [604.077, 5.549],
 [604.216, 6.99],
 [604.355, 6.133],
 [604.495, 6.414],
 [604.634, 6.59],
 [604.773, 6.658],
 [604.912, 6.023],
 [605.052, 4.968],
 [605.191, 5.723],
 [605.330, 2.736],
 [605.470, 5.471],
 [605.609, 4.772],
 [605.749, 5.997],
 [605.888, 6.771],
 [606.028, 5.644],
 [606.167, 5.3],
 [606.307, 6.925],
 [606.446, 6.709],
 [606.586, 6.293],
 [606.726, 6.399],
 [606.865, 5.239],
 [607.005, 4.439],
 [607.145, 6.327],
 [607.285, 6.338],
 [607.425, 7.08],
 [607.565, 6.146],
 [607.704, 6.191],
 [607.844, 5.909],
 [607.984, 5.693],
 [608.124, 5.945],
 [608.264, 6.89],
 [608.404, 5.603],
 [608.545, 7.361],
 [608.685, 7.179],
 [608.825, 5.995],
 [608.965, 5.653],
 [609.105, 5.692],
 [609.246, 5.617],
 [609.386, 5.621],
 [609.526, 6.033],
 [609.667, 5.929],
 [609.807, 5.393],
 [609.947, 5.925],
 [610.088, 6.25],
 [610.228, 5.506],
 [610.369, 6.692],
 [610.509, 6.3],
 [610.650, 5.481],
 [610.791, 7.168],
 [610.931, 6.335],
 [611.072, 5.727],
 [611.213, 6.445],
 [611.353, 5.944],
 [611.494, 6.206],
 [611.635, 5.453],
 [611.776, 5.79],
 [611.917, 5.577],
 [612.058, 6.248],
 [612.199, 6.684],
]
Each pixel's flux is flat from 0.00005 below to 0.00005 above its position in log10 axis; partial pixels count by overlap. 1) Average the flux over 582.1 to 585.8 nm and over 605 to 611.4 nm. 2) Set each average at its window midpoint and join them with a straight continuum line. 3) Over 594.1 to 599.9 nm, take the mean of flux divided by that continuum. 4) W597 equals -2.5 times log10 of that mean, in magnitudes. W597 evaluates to 0.03 mag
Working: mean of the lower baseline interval 6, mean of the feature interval 5.83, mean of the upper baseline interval 5.96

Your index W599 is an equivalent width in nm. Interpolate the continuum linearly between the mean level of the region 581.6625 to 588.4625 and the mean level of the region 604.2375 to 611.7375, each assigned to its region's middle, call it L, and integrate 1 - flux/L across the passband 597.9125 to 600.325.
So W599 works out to 0.088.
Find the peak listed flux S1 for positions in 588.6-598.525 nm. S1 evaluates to 8.128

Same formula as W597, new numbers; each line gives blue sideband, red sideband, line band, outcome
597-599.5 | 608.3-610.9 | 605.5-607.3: 0.03 mag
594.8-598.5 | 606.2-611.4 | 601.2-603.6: 0.05 mag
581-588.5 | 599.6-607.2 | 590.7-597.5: 0.04 mag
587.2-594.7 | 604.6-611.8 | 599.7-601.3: -0.03 mag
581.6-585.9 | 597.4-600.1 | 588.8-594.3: 0.08 mag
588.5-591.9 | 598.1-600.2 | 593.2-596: 0.07 mag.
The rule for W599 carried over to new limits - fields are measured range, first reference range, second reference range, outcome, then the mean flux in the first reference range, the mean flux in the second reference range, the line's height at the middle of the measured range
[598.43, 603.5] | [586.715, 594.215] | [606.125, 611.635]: 0.11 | 5.72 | 6.1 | 5.93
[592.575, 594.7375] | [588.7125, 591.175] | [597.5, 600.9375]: 0.09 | 5.43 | 5.91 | 5.62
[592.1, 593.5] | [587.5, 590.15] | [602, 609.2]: -0.08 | 5.35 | 5.9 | 5.48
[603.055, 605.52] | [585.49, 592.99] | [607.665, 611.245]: 0.07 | 5.88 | 6.09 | 6.04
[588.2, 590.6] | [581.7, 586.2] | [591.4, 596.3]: 0.24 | 6.03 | 5.64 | 5.82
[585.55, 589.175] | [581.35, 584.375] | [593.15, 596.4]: 0.02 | 6.17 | 5.37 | 5.87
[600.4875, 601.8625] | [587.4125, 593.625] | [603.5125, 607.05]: -0.05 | 5.74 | 5.86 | 5.82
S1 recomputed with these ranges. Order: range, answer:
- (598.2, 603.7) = 7.887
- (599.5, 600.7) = 6.907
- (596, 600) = 7.091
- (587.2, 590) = 7.529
